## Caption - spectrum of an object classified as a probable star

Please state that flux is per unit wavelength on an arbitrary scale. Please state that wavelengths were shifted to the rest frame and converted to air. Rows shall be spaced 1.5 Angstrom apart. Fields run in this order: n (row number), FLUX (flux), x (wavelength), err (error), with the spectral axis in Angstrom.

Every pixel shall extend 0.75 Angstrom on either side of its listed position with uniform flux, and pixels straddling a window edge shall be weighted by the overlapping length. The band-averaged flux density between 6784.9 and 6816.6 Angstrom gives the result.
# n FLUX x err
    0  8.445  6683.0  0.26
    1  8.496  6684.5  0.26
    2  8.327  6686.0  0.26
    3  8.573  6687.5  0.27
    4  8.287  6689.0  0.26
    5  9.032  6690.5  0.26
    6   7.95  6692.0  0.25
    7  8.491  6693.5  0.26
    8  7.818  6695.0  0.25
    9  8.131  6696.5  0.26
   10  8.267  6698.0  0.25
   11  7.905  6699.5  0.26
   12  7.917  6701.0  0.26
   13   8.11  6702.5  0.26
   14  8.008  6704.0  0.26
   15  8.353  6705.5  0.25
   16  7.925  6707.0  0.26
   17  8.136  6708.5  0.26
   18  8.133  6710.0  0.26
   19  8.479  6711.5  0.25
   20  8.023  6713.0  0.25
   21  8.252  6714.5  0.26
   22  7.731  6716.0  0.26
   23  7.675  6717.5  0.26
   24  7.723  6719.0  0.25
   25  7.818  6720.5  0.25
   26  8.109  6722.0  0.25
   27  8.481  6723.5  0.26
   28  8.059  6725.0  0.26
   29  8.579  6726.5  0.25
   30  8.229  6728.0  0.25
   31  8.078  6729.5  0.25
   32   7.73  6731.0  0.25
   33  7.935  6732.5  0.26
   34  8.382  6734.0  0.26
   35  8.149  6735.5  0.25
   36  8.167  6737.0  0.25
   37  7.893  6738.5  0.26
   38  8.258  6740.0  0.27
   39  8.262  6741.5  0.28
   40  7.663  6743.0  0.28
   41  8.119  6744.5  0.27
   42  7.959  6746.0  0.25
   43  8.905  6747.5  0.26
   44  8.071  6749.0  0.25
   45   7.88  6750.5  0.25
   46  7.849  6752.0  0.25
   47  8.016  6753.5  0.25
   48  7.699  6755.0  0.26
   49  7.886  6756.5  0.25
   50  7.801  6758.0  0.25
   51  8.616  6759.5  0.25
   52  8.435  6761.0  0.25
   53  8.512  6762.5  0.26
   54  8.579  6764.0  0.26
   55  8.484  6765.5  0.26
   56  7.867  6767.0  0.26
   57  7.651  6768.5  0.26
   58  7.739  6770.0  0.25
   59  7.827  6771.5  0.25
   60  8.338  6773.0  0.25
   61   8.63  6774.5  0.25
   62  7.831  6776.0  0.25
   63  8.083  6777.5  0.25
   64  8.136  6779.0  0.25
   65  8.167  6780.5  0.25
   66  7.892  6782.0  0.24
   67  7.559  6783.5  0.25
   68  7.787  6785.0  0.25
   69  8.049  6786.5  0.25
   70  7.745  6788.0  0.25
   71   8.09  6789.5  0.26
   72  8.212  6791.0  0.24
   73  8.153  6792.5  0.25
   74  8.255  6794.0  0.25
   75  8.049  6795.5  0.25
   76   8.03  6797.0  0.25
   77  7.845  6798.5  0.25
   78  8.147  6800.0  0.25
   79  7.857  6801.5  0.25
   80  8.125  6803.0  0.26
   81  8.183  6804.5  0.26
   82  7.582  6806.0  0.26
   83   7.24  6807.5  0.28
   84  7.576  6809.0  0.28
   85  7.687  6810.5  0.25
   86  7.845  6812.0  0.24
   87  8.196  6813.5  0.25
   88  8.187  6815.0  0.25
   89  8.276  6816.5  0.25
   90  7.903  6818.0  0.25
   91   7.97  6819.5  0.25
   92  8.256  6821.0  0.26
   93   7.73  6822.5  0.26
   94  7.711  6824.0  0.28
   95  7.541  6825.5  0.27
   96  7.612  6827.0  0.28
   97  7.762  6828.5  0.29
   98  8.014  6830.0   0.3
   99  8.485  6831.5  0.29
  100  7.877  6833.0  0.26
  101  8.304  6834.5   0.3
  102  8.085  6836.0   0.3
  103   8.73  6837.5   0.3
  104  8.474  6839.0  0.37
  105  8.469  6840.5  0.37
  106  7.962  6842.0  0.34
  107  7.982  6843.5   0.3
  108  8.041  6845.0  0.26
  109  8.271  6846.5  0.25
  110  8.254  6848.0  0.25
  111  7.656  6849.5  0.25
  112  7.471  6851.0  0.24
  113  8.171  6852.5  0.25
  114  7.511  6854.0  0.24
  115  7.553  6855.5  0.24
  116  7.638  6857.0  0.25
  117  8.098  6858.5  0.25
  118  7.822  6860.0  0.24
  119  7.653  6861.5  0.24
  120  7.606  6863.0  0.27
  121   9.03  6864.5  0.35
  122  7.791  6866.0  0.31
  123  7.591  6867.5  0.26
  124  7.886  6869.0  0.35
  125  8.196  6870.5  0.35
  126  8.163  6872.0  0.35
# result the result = 7.96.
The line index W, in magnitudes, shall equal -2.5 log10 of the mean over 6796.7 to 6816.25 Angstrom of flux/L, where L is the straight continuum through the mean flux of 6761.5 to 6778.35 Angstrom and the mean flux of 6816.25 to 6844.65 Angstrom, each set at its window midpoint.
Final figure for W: 0.03 mag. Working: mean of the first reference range 8.14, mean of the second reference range 8.06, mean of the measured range 7.89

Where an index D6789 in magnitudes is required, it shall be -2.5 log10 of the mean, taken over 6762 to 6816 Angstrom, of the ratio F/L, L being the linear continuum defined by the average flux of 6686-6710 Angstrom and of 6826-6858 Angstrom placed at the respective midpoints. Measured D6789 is 0.01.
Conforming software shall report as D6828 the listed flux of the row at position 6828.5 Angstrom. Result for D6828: 7.762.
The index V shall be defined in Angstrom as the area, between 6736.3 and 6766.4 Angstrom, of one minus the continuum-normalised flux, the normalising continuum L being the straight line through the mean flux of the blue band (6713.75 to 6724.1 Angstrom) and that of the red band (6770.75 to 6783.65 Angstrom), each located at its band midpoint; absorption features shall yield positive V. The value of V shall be -0.5 Angstrom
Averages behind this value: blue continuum 7.96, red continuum 8.07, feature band 8.15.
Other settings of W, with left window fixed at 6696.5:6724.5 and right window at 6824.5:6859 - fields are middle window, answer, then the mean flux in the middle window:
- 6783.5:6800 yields 0.00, 8.01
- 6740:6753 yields -0.01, 8.1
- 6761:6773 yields -0.01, 8.13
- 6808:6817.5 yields 0.01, 7.94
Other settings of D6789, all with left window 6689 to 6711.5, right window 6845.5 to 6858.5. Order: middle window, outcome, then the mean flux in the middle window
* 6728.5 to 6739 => 0.006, 8.06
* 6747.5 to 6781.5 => -0.011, 8.11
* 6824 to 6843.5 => -0.029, 8.09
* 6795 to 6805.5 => -0.010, 8.02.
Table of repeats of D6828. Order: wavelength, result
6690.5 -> 9.032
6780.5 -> 8.167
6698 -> 8.267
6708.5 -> 8.136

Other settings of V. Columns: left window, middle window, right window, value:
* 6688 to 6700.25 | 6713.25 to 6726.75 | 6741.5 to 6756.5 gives 0.2 Angstrom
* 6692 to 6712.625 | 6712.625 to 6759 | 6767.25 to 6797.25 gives 0.1 Angstrom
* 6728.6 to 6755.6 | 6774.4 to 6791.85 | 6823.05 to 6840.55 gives 0.2 Angstrom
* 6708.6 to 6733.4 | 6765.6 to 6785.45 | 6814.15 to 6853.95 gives 0.2 Angstrom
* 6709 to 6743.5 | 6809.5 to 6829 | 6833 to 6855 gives 0.5 Angstrom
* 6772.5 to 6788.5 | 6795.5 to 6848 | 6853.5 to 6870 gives -0.5 Angstrom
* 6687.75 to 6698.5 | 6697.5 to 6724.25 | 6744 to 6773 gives 0.6 Angstrom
